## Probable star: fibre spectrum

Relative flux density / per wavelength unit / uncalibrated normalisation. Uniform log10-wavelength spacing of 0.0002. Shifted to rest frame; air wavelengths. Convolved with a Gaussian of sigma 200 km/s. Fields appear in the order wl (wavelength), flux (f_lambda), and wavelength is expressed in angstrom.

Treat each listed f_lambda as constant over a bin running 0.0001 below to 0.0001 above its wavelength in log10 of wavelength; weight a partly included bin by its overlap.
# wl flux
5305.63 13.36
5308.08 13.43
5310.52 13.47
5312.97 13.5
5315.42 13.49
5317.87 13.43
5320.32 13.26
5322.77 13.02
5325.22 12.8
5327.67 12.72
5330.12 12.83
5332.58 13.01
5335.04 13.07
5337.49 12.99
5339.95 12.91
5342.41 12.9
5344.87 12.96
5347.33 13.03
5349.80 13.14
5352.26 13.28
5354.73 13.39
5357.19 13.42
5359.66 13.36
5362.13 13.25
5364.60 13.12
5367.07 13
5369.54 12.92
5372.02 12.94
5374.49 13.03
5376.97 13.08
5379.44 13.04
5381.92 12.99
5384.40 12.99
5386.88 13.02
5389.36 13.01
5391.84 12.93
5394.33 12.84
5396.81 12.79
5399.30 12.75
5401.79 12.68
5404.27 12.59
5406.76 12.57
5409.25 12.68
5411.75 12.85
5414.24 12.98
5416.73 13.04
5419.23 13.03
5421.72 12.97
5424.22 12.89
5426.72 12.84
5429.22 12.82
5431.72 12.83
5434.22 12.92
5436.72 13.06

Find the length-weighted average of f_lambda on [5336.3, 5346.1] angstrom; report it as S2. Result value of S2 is 12.9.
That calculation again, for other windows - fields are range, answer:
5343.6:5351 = 13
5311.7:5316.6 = 13.5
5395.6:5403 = 12.7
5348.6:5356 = 13.3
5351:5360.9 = 13.4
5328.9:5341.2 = 13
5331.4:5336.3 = 13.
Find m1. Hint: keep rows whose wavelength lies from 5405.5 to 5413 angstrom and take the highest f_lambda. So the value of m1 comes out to 12.85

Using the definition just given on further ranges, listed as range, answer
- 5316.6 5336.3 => 13.43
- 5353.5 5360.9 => 13.42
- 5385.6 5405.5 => 13.02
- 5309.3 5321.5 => 13.5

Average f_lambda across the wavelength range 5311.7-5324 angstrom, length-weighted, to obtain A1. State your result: 13.3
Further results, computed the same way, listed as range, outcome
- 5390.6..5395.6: 12.9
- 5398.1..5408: 12.7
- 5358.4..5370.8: 13.1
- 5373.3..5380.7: 13.1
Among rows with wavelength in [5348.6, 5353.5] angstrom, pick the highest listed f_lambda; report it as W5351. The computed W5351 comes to 13.28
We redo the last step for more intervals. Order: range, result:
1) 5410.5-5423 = 13.04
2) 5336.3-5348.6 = 13.03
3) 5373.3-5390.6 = 13.08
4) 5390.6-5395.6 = 12.93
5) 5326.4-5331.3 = 12.83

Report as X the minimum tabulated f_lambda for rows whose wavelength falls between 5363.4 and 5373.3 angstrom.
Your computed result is 12.92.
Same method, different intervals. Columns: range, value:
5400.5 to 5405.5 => 12.59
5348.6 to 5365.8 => 13.12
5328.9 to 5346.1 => 12.83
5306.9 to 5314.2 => 13.43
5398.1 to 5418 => 12.57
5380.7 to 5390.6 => 12.99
